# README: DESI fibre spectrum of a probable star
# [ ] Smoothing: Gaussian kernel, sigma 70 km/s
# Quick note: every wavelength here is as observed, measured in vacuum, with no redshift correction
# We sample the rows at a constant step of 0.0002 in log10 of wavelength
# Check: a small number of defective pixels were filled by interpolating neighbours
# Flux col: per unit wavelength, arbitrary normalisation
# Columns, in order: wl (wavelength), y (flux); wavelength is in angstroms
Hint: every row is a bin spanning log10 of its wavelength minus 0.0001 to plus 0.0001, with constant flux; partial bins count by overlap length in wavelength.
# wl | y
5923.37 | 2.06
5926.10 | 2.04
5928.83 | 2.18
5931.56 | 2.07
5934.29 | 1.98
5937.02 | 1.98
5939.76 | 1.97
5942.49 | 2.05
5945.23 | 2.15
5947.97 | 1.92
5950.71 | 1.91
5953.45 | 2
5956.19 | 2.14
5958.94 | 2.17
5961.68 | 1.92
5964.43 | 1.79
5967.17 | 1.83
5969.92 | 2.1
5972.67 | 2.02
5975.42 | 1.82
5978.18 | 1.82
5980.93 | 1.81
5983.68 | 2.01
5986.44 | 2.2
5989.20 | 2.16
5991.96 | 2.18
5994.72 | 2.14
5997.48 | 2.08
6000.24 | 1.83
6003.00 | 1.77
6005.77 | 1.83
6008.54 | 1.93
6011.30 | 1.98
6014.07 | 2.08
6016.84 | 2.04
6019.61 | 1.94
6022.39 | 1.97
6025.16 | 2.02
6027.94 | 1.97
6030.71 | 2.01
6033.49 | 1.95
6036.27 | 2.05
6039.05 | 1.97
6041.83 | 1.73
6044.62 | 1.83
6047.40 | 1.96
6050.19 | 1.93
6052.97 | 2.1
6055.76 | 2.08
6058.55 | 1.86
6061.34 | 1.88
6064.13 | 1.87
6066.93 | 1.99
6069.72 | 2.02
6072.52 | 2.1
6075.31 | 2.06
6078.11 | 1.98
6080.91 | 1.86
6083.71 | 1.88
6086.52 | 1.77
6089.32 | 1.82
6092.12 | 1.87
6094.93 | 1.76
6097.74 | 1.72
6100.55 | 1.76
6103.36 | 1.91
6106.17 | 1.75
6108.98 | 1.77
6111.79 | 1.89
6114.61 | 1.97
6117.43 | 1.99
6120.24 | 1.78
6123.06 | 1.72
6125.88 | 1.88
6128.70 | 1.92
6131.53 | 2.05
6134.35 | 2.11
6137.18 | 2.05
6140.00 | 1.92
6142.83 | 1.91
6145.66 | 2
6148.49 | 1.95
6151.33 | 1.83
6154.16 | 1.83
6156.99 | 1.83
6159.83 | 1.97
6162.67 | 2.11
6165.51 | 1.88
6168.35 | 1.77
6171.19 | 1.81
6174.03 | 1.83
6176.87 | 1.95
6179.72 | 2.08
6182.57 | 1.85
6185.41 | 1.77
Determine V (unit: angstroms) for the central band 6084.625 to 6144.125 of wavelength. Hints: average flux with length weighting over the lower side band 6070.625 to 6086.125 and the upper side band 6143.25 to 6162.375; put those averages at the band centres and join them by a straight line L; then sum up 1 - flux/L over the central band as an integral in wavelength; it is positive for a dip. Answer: 2.0 angstroms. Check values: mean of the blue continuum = 1.96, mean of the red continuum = 1.91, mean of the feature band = 1.87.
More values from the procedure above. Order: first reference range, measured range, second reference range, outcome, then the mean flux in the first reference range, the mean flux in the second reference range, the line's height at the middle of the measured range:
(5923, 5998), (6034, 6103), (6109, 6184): 1.7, 2.02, 1.92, 1.96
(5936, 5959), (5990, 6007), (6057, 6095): 0.0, 2.02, 1.91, 1.98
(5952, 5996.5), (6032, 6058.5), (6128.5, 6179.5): 0.4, 2.01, 1.93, 1.98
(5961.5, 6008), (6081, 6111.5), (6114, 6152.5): 2.1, 1.96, 1.93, 1.94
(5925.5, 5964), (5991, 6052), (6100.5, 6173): 0.5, 2.03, 1.9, 1.98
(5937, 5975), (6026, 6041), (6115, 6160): -0.1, 1.99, 1.92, 1.96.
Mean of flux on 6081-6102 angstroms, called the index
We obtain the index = 1.8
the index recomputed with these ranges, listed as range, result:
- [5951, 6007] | 1.98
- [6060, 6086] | 1.95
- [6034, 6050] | 1.91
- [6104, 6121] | 1.86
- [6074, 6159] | 1.89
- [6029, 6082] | 1.96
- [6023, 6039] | 2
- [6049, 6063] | 1.97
